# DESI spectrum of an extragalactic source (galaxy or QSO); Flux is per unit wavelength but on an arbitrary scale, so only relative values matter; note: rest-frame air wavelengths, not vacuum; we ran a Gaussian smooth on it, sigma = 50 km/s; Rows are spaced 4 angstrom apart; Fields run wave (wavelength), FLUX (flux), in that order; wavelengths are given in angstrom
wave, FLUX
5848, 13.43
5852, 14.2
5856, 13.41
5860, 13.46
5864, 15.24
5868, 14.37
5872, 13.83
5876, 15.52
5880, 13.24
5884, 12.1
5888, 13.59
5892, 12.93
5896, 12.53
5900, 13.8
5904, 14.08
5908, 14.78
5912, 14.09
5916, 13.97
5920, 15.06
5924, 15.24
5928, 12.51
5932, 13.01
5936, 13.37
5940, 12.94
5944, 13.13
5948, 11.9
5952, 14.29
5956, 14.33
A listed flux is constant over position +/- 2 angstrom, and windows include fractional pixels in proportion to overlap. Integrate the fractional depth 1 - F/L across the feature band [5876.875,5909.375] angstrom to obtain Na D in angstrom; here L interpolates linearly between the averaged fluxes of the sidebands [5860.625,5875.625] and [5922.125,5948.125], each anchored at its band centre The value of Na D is 1.4 angstrom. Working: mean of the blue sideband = 14.5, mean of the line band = 13.4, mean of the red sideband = 13.2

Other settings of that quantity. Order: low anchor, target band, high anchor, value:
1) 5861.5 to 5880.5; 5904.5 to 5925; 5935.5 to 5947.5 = -1.53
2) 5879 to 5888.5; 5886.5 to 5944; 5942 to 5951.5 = -3.88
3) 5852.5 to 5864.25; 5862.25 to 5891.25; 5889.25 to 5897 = -1.29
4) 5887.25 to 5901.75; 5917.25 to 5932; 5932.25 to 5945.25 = -1.06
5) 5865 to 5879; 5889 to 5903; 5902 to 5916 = 1.13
